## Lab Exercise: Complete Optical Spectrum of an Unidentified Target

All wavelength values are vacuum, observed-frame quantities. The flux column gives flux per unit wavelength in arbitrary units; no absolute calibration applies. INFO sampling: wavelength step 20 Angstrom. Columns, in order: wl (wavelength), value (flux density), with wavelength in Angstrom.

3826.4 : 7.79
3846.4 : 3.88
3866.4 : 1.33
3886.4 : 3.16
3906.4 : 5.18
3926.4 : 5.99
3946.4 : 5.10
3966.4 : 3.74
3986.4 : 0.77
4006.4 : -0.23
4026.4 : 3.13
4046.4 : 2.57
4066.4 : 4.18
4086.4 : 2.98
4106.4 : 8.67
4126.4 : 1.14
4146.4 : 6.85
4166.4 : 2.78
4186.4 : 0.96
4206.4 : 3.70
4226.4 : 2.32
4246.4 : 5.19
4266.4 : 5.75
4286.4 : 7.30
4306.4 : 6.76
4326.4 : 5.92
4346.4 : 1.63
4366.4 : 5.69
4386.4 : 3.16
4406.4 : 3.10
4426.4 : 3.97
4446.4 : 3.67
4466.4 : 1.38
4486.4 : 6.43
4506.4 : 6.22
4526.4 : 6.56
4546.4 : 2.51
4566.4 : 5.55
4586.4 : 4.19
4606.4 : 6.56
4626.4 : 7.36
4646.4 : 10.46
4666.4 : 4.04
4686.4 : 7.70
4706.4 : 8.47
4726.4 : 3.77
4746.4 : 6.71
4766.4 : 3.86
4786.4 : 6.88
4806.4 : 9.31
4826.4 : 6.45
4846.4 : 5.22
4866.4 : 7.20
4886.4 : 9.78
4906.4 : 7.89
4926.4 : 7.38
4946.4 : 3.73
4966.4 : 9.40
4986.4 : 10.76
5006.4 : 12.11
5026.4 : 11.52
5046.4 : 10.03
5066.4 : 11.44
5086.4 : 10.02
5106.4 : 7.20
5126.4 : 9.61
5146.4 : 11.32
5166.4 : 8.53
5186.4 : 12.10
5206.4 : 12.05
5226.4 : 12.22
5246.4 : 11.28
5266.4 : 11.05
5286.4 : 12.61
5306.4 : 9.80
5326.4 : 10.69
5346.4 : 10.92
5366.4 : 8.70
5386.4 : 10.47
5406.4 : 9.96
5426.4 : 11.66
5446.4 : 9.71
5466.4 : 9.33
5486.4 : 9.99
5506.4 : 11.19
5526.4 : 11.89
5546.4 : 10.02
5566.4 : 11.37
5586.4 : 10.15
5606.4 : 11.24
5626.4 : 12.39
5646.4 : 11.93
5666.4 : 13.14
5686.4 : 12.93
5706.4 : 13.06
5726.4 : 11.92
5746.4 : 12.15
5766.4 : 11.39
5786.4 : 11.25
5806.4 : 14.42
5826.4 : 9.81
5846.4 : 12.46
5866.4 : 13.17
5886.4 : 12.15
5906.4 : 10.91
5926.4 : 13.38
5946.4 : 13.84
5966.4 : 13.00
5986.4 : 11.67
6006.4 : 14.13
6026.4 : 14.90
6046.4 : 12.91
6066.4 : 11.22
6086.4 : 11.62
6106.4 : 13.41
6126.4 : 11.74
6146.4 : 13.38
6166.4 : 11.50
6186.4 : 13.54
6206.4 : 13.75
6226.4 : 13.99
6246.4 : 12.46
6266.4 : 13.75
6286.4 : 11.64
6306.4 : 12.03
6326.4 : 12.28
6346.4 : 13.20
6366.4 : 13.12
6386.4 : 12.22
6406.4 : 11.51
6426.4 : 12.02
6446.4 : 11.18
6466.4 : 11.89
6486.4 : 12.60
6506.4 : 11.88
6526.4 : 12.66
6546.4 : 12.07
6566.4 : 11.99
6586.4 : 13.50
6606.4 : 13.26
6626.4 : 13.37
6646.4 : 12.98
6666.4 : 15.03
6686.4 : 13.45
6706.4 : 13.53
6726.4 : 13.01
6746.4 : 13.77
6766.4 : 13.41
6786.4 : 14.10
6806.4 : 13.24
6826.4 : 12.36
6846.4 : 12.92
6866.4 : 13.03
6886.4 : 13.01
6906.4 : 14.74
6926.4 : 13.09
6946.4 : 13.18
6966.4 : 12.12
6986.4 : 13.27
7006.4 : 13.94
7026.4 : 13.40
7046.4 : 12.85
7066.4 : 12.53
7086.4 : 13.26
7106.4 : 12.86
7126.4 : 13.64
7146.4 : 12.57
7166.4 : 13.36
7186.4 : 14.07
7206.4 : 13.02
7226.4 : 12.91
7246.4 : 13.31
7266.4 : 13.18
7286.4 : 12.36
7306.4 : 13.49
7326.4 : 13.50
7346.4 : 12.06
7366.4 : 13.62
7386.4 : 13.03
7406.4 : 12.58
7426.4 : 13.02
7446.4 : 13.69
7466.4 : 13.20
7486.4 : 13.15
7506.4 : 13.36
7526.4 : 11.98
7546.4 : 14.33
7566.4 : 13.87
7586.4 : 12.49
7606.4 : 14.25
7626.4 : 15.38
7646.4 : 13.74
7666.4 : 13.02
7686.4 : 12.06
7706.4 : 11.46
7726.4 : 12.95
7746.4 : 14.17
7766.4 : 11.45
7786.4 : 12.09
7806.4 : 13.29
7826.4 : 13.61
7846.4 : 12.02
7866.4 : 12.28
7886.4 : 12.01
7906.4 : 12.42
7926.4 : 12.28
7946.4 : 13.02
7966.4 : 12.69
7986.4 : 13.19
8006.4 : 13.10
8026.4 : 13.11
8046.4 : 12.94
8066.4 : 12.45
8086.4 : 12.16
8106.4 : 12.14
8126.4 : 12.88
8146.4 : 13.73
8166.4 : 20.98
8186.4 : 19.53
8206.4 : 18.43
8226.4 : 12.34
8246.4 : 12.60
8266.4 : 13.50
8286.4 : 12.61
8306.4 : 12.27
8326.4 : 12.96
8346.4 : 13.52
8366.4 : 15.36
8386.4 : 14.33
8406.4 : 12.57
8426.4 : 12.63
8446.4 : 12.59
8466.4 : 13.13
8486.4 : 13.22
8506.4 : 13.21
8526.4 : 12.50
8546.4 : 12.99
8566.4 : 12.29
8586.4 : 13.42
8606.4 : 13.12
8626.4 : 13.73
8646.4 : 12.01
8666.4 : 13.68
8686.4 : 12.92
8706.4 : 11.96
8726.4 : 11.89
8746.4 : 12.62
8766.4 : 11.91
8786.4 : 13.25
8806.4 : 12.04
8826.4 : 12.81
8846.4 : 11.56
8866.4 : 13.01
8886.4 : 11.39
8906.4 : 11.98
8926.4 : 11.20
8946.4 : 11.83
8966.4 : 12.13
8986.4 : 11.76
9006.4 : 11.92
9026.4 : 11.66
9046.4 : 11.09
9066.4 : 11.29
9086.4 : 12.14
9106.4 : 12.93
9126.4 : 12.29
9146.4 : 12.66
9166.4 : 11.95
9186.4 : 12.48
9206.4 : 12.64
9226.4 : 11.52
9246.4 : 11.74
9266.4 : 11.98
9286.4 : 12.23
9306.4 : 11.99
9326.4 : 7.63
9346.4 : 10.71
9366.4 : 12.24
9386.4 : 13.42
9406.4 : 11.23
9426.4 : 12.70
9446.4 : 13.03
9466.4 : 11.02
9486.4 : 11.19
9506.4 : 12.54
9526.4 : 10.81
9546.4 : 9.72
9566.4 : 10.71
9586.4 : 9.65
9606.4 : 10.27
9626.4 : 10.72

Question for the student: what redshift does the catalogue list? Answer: 0.25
